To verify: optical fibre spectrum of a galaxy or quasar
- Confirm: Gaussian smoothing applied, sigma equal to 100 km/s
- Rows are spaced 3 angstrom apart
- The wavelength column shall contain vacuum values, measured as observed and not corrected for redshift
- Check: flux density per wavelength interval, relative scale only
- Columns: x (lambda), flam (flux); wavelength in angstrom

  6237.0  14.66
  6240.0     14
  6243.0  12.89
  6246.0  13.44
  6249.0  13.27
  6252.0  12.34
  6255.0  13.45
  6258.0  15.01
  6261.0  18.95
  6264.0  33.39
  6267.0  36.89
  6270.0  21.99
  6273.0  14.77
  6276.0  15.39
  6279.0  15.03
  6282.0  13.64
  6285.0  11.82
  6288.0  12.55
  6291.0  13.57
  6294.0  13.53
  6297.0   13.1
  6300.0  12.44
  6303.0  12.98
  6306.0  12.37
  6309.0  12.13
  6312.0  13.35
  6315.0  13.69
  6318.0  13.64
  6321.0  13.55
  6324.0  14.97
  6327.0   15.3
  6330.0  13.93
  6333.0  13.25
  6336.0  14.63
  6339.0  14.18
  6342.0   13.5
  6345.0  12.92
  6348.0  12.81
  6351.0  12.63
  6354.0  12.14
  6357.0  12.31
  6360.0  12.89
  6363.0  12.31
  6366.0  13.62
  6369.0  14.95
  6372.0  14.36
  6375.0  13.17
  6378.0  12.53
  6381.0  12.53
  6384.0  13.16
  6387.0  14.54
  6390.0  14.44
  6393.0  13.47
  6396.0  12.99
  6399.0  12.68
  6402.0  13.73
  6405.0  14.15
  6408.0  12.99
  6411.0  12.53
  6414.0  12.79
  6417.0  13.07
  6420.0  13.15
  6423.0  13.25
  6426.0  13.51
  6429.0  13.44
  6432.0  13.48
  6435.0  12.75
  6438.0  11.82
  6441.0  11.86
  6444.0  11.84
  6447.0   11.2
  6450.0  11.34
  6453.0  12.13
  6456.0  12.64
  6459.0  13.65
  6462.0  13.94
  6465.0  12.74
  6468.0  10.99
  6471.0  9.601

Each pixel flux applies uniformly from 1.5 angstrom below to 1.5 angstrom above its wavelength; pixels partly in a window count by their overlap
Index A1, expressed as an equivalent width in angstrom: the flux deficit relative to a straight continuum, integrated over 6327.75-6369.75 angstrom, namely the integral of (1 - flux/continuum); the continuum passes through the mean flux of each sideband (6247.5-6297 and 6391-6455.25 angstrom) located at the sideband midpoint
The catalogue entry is 4.5 angstrom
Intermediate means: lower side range 17.1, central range 13.3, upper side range 12.8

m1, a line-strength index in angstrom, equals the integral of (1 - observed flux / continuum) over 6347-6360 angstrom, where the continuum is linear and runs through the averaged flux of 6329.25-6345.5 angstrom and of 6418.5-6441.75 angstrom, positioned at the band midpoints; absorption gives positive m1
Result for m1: 1.1 angstrom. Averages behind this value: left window 13.8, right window 12.9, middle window 12.5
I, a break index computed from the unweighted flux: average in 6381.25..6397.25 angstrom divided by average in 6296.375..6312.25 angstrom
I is 1.1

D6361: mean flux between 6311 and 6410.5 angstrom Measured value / 13.5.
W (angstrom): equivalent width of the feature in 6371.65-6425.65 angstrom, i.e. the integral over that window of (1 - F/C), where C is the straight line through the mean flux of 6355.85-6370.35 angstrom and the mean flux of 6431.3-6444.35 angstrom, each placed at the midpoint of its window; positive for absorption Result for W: -2.1 angstrom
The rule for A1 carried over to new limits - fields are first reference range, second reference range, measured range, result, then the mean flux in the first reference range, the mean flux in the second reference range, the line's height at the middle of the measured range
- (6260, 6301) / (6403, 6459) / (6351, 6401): 4.3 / 17.7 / 12.7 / 14.5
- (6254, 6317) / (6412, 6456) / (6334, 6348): 1.1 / 16.2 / 12.5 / 14.8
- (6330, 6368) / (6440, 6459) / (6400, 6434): -2.5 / 13.2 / 12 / 12.4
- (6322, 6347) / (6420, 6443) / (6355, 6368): 0.8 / 14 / 12.9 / 13.7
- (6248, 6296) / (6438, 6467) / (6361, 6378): 1.2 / 17.2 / 12.3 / 14.6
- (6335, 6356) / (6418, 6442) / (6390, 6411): -0.5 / 13.2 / 12.9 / 13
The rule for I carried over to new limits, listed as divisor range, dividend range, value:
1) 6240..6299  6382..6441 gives 0.80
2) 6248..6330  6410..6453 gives 0.80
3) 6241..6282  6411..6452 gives 0.70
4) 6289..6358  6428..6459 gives 0.92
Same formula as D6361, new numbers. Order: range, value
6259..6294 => 18.6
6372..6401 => 13.3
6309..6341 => 14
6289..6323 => 13.1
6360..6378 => 13.5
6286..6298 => 13.1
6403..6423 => 13.1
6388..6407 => 13.6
